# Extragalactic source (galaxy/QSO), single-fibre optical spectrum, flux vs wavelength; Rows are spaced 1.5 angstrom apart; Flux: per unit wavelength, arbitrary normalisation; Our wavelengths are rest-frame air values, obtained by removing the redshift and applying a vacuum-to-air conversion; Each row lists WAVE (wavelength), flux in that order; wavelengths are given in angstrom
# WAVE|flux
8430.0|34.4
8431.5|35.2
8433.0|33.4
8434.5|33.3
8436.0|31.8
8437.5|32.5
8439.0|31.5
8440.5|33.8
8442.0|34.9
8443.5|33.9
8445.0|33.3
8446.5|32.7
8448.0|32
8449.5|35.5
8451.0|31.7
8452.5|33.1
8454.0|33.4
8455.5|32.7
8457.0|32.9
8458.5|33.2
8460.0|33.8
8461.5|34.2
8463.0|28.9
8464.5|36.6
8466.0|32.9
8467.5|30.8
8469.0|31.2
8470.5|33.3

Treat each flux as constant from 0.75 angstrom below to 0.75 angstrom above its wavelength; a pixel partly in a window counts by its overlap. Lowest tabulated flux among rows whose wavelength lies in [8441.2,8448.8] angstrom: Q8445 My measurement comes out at 32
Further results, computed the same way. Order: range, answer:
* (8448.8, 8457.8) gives 31.7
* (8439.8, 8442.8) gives 33.8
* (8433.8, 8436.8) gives 31.8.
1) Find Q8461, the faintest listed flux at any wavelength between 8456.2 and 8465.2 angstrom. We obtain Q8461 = 28.9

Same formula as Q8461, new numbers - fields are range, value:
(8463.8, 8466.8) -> 32.9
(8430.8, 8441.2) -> 31.5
